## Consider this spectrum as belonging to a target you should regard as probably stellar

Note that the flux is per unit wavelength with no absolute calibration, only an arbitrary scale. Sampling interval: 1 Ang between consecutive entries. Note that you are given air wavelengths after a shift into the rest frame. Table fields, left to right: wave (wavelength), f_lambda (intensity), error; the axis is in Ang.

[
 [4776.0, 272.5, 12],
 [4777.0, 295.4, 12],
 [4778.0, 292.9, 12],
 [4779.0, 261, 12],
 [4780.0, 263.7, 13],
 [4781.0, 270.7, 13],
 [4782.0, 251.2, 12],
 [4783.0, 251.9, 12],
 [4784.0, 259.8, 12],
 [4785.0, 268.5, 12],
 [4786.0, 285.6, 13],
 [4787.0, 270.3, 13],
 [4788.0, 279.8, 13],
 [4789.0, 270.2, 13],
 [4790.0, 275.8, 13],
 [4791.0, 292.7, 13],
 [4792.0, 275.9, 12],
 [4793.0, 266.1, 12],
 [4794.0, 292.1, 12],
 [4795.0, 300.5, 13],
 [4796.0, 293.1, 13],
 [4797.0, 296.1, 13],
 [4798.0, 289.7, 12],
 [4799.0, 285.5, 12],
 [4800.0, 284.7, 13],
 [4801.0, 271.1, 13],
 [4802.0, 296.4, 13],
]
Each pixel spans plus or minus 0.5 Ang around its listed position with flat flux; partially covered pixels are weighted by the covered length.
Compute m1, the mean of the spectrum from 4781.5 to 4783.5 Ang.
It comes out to 252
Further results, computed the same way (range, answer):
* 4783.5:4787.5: 271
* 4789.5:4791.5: 284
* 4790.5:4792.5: 284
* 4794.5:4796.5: 297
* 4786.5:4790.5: 274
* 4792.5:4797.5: 290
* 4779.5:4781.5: 267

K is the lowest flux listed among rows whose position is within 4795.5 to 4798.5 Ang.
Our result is 289.7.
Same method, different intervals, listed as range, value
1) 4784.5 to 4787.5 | 268.5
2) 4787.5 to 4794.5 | 266.1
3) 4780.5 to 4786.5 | 251.2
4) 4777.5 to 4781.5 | 261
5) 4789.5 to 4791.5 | 275.8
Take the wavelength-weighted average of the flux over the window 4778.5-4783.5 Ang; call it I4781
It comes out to 260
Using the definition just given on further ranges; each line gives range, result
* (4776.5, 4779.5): 283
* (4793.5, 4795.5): 296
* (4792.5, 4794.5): 279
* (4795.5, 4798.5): 293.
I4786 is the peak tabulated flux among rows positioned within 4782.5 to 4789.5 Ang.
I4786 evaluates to 285.6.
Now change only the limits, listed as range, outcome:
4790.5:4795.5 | 300.5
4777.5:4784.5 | 292.9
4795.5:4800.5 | 296.1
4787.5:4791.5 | 292.7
